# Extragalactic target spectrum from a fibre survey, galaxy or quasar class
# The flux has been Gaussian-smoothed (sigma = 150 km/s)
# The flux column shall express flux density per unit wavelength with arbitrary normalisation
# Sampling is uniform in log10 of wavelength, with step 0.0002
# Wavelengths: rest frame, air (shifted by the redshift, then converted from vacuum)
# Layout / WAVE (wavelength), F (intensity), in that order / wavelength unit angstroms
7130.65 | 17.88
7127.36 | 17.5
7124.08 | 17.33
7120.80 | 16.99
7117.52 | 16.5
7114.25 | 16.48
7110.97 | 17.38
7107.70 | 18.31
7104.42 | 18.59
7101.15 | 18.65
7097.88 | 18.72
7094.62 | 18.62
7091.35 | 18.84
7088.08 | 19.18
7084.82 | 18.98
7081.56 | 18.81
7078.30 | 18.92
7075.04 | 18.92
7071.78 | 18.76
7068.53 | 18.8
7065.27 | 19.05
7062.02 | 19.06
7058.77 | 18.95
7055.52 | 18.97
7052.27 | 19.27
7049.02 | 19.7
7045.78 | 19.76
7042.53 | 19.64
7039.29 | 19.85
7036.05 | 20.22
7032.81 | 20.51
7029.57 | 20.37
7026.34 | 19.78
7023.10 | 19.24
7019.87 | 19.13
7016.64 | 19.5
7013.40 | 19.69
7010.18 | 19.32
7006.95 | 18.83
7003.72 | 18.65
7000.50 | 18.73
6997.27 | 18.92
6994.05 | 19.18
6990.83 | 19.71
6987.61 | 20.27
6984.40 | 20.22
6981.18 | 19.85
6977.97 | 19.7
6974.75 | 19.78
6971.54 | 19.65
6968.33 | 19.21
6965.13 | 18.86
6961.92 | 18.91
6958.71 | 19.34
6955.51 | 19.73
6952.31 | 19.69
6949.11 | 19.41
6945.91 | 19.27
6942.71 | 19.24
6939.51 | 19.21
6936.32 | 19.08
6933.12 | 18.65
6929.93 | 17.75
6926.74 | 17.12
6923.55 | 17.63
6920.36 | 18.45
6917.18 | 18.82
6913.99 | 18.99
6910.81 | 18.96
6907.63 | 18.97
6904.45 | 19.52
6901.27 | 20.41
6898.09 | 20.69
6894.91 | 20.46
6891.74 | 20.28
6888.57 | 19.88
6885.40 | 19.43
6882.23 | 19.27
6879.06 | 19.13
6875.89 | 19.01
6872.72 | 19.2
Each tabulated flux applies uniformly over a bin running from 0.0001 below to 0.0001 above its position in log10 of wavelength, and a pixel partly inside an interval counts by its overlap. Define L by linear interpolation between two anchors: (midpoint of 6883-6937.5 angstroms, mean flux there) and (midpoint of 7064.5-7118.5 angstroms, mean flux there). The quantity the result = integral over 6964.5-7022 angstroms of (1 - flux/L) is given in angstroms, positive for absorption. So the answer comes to -1.80 angstroms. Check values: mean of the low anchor 19.1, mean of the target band 19.4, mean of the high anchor 18.5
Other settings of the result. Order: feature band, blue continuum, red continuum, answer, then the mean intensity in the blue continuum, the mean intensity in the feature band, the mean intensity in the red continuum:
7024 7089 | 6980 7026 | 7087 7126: -2.6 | 19.4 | 19.4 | 17.9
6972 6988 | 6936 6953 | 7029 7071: -0.4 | 19.3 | 19.9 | 19.5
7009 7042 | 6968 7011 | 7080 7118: -1.2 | 19.4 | 19.8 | 18.3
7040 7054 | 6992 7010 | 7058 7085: -0.5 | 18.9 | 19.6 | 18.9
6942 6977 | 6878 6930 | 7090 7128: -1.0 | 19.2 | 19.4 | 17.8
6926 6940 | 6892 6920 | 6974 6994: 0.9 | 19.6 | 18.4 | 19.9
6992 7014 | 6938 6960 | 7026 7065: 0.6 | 19.4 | 19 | 19.7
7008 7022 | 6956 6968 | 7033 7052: 0.2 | 19.1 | 19.4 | 19.8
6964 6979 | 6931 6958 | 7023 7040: 0.0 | 19.3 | 19.5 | 20.1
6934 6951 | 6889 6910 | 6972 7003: 0.5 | 20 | 19.2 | 19.6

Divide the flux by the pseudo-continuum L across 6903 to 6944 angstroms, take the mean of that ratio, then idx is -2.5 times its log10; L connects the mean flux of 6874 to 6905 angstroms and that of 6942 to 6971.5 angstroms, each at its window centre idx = 0.05 mag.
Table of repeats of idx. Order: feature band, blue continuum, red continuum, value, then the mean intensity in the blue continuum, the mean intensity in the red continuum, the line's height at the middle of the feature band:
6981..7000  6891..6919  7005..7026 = -0.01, 19.7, 19.3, 19.4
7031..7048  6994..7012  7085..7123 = -0.08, 18.9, 18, 18.6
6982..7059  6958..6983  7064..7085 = -0.02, 19.4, 18.9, 19.2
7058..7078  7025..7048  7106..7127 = 0.00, 20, 17.2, 18.9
